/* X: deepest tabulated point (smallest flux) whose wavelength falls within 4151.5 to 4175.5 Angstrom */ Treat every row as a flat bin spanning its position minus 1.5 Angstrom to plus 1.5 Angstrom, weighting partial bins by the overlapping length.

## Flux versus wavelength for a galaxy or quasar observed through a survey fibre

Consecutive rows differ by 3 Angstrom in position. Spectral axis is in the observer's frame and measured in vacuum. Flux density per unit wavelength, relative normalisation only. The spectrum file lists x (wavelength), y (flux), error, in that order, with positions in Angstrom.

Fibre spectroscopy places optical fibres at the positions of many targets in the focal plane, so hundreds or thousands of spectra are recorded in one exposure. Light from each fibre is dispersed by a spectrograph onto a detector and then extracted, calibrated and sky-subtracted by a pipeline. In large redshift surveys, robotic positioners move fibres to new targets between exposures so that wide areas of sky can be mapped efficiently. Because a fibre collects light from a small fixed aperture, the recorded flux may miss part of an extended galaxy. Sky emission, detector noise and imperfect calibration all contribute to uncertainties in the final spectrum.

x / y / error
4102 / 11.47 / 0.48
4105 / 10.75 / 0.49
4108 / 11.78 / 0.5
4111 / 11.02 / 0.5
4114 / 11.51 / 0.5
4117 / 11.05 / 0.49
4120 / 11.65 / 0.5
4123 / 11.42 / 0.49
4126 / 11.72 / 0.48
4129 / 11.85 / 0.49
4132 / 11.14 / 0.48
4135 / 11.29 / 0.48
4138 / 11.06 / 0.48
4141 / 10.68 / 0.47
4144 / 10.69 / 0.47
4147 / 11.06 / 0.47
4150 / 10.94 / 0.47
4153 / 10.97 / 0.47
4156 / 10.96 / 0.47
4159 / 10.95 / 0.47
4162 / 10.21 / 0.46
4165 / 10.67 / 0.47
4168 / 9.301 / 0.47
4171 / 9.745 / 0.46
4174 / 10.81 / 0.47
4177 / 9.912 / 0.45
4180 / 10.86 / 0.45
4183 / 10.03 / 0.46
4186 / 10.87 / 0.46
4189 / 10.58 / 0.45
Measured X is 9.301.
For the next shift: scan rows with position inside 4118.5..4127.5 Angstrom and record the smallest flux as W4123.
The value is 11.42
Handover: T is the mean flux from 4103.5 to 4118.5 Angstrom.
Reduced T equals 11.2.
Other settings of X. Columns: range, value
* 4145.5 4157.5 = 10.94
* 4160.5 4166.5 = 10.21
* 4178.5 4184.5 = 10.03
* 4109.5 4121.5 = 11.02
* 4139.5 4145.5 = 10.68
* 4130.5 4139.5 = 11.06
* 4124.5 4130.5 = 11.72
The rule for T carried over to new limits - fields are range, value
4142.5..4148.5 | 10.9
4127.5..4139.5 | 11.3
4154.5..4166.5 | 10.7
